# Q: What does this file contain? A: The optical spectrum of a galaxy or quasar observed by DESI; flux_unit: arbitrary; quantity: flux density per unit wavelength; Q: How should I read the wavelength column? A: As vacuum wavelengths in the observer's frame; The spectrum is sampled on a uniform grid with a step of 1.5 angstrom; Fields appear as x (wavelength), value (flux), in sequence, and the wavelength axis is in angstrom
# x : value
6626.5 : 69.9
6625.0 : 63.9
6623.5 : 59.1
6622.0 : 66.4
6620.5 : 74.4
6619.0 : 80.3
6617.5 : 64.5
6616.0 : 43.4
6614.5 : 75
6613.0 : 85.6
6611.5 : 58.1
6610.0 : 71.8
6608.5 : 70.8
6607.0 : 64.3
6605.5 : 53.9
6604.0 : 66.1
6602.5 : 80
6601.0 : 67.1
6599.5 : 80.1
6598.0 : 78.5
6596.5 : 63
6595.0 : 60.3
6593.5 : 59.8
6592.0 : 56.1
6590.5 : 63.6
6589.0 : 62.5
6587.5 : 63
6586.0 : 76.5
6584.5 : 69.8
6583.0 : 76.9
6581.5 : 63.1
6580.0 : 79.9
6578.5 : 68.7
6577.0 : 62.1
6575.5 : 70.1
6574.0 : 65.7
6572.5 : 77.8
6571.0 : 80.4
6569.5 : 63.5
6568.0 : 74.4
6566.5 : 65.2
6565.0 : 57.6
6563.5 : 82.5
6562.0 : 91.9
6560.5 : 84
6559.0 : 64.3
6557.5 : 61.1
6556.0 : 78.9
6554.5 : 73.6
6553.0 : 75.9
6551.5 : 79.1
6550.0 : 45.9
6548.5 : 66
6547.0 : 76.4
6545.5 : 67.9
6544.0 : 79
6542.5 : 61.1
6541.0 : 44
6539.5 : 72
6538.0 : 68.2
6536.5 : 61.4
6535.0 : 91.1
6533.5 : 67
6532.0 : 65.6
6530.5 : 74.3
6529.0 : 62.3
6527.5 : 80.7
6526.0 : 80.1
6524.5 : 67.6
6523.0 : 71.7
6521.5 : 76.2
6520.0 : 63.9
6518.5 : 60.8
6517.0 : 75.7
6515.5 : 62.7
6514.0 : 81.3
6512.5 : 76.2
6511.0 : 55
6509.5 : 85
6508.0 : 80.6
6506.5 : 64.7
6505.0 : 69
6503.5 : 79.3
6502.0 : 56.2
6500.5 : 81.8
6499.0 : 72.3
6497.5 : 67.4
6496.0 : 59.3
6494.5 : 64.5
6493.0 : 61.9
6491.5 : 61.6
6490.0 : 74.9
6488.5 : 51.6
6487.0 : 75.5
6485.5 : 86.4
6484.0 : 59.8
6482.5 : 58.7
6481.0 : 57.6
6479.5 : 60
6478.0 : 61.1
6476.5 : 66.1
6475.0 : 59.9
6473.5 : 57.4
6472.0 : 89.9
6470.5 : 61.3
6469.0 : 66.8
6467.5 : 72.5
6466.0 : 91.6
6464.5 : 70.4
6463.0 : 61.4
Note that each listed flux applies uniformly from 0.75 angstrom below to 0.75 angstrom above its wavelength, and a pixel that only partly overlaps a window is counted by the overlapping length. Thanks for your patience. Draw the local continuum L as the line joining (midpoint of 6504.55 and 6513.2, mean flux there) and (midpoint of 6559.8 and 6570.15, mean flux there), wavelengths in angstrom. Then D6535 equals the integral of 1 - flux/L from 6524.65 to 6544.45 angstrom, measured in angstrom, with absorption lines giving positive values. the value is 0.9 angstrom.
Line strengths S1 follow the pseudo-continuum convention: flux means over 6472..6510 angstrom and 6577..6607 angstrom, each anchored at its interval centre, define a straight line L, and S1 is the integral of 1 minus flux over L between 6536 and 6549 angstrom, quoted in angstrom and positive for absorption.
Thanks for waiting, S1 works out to 0.21 angstrom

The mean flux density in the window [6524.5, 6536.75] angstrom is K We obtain 73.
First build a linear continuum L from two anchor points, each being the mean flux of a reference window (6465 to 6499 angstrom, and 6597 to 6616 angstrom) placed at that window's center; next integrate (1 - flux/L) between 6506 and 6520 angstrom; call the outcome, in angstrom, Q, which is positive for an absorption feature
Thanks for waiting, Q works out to -0.7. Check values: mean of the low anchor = 66.8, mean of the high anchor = 69.8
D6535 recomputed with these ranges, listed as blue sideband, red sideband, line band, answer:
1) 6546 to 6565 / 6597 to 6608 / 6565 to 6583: 0.4 angstrom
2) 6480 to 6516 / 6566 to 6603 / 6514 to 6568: -1.3 angstrom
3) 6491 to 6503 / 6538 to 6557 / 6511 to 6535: -1.4 angstrom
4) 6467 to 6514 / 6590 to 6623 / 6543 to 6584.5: -2.4 angstrom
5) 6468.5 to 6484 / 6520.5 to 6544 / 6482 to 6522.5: -1.6 angstrom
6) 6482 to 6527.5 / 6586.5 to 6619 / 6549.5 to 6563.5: -1.2 angstrom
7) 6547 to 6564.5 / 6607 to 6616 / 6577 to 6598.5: 1.2 angstrom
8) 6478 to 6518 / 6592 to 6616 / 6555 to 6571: -1.1 angstrom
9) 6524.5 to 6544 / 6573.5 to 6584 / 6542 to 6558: -0.1 angstrom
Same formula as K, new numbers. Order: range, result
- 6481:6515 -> 68.9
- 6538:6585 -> 70.3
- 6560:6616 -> 69.6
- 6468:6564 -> 69.3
